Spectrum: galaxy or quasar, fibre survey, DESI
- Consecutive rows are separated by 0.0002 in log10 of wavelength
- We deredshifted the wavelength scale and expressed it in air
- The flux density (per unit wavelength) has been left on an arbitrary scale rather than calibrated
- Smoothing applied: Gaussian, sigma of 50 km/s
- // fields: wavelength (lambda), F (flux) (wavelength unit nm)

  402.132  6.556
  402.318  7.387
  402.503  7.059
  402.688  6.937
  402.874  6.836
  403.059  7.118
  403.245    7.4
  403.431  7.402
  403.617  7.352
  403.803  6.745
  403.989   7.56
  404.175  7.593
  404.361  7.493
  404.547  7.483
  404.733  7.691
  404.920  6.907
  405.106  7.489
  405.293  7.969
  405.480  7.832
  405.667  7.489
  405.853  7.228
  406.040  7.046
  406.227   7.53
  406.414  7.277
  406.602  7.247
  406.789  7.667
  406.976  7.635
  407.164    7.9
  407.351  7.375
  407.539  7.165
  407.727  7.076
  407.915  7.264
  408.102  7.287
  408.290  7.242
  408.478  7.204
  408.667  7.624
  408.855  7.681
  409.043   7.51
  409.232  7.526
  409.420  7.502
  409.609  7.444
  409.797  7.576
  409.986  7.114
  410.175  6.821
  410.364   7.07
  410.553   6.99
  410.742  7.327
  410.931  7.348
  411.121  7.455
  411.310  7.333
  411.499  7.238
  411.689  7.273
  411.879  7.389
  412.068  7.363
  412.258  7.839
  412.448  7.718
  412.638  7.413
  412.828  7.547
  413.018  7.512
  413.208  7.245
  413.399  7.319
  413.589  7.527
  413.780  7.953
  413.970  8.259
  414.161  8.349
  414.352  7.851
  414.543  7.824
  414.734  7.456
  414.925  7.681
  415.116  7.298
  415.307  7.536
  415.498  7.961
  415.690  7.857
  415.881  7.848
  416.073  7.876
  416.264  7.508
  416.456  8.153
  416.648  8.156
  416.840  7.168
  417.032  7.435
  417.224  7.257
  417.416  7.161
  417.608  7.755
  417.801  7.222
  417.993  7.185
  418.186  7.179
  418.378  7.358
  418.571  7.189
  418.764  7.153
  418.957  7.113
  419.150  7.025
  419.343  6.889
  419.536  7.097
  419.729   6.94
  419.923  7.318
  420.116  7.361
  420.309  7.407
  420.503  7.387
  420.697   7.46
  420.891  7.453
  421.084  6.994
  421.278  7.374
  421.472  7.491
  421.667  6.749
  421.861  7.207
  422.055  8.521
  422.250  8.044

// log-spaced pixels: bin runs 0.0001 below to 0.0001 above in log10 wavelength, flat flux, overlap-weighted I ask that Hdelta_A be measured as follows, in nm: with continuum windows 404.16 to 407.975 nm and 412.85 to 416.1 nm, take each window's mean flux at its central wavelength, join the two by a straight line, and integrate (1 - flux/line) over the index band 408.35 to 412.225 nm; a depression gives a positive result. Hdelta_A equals 0.120 nm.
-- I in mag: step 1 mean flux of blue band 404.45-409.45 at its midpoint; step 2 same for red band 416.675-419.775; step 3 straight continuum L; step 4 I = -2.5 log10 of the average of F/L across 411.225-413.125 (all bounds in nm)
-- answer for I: -0.02 mag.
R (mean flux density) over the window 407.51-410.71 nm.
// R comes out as 7.3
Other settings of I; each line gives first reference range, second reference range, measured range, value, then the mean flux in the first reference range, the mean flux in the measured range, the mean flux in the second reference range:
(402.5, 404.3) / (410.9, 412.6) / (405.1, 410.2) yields -0.01 mag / 7.21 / 7.42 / 7.44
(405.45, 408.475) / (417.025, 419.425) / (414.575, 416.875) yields -0.07 mag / 7.38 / 7.73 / 7.22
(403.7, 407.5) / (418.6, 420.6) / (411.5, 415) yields -0.05 mag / 7.45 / 7.63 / 7.17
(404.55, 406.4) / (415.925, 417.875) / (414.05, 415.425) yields -0.02 mag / 7.46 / 7.72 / 7.58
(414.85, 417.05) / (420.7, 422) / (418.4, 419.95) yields 0.05 mag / 7.72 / 7.09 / 7.27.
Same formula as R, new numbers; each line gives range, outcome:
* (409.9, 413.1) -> 7.34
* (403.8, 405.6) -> 7.51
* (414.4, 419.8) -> 7.44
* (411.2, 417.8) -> 7.61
